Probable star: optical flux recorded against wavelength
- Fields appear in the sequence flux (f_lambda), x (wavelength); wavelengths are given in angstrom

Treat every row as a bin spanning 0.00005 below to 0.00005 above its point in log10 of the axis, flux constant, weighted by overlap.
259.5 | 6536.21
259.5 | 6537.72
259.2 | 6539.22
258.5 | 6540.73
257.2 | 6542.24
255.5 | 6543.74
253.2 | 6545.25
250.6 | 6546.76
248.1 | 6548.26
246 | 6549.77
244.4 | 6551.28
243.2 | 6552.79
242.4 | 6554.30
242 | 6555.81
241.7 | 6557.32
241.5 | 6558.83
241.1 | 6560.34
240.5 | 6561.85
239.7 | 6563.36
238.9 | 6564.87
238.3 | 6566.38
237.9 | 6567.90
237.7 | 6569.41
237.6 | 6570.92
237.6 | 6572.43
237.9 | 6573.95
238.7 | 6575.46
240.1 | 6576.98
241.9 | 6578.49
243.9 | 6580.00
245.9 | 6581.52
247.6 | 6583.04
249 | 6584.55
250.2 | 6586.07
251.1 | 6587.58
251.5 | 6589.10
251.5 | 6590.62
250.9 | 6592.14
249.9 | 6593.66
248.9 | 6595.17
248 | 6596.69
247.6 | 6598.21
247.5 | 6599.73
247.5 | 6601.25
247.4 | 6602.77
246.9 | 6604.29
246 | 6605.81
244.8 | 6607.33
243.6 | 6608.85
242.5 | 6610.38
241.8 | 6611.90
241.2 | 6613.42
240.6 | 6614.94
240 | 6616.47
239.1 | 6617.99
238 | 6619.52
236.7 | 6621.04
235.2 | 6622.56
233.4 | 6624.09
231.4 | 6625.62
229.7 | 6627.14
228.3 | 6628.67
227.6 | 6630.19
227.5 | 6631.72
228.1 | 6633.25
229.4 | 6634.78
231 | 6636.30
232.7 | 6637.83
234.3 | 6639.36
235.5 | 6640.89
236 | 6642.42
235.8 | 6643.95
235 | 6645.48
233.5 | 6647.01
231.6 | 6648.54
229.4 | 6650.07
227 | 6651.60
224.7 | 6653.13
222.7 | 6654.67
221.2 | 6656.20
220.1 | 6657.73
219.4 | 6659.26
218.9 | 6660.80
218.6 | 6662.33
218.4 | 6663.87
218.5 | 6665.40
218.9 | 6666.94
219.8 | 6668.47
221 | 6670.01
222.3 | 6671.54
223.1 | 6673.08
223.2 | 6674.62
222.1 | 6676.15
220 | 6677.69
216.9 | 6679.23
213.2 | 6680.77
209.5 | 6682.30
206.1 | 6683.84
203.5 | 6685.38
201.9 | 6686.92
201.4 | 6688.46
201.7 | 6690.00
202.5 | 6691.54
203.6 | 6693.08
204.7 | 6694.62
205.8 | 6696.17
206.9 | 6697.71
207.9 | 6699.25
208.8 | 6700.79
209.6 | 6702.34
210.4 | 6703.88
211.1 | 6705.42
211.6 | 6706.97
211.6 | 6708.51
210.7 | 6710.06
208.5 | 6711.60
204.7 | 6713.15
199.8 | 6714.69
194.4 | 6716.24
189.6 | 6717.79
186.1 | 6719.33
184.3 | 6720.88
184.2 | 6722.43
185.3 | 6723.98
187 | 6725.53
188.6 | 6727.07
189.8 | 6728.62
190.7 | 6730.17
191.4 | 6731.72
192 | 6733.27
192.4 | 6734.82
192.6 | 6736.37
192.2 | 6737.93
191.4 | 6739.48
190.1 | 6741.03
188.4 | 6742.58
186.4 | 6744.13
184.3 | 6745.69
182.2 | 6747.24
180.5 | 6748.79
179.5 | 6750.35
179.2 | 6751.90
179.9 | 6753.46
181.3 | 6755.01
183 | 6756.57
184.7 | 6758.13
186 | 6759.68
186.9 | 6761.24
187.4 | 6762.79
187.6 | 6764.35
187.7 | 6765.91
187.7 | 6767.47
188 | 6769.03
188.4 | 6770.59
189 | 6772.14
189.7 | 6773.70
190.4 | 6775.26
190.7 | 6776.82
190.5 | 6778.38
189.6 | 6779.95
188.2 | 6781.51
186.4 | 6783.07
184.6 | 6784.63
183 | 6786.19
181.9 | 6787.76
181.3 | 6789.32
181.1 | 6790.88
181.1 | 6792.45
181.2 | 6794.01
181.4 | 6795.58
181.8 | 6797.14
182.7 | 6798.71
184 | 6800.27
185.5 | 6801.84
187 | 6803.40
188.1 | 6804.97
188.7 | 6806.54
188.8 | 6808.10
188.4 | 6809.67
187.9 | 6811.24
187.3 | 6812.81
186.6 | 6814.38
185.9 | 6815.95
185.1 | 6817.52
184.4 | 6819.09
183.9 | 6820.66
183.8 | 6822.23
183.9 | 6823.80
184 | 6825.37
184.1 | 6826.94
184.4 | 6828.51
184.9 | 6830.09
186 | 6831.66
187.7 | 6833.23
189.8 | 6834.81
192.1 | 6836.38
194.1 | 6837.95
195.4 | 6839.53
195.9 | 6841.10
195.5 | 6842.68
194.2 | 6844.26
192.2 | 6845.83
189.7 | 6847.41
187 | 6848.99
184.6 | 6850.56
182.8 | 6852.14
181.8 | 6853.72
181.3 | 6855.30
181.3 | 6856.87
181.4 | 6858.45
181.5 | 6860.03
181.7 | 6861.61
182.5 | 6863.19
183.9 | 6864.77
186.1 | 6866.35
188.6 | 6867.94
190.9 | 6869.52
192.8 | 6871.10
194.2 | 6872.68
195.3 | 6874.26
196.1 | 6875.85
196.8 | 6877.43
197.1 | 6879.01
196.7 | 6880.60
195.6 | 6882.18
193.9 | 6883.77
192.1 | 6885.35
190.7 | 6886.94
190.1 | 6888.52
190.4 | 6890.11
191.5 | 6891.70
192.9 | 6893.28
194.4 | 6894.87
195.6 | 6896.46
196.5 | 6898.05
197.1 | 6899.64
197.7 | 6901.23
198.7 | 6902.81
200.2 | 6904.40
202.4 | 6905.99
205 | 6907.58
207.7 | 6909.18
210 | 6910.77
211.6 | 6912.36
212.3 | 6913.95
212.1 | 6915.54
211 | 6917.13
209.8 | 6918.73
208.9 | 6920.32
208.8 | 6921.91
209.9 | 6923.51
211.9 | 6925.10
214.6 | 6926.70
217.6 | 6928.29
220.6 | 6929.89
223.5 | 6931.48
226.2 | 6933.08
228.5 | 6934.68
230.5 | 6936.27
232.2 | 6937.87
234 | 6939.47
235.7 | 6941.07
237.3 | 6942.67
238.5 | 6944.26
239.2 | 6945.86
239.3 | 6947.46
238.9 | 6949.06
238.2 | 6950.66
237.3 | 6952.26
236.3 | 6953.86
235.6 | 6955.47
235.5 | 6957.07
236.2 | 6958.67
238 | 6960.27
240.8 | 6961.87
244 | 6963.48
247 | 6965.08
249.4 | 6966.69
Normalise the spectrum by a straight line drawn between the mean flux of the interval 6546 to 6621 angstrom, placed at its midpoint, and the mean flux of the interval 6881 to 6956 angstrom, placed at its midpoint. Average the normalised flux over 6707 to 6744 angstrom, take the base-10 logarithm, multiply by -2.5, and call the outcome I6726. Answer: 0.19 mag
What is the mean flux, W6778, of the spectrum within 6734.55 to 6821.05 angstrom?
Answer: 186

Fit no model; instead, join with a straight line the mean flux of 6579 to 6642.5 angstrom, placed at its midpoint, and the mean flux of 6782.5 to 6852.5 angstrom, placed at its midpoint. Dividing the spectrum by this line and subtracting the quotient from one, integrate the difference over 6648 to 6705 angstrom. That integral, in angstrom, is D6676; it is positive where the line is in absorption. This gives 2.2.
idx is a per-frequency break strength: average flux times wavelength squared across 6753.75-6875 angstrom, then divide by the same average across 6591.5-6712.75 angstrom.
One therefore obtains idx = 0.87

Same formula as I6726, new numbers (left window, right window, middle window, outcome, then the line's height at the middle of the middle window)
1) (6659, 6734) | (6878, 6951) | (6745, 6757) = 0.15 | 207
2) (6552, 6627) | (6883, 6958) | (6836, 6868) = 0.18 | 220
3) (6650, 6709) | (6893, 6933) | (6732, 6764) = 0.14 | 212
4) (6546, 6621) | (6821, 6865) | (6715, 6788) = 0.11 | 207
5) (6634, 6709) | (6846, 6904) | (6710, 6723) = 0.09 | 212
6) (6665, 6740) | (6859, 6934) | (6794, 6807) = 0.10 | 202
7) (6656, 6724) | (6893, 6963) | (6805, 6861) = 0.15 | 215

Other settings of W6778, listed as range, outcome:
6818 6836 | 185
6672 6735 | 203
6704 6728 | 197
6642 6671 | 225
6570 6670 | 236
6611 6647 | 234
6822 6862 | 187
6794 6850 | 187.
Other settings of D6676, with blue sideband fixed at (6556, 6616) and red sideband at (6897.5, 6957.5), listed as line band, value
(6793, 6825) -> 6.02 angstrom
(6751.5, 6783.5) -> 6.13 angstrom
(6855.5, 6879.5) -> 3.82 angstrom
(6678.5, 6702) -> 3.01 angstrom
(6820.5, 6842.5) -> 3.73 angstrom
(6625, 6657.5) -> 1.37 angstrom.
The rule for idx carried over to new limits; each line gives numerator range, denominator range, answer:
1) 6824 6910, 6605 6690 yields 0.90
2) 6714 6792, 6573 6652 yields 0.81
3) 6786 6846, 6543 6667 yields 0.83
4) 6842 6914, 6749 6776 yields 1.08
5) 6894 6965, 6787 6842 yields 1.23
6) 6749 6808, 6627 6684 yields 0.86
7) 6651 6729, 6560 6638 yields 0.89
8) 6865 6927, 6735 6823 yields 1.11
